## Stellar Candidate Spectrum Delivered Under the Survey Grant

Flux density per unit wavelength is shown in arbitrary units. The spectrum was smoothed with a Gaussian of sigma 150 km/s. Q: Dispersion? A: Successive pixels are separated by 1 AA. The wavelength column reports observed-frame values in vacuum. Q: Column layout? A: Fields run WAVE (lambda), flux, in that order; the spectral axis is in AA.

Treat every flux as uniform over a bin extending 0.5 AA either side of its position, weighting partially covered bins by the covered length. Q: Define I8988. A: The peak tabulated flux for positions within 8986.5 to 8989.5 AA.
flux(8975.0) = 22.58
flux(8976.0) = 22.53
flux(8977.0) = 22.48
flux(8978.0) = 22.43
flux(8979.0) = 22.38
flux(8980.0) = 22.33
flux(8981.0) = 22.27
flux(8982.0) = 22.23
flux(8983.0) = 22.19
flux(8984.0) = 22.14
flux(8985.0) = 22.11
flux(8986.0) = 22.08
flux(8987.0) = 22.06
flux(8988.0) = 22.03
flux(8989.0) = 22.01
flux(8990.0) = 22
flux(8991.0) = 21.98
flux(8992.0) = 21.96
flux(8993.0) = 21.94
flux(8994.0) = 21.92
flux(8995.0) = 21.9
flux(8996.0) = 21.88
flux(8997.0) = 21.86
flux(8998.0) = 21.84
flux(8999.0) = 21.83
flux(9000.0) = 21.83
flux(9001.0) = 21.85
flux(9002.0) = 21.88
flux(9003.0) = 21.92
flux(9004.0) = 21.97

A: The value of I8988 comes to 22.06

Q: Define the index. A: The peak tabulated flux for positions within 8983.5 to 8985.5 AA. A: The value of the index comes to 22.14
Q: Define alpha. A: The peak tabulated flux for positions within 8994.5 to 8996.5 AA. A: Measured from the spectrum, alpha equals 21.9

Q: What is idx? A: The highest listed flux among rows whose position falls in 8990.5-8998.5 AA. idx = 21.98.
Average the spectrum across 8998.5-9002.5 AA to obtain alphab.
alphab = 21.8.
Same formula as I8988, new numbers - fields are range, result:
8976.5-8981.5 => 22.48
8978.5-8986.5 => 22.38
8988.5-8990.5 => 22.01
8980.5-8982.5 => 22.27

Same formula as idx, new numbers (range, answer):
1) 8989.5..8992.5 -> 22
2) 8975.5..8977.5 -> 22.53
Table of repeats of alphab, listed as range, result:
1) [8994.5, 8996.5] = 21.9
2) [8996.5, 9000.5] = 21.8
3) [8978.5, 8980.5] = 22.4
